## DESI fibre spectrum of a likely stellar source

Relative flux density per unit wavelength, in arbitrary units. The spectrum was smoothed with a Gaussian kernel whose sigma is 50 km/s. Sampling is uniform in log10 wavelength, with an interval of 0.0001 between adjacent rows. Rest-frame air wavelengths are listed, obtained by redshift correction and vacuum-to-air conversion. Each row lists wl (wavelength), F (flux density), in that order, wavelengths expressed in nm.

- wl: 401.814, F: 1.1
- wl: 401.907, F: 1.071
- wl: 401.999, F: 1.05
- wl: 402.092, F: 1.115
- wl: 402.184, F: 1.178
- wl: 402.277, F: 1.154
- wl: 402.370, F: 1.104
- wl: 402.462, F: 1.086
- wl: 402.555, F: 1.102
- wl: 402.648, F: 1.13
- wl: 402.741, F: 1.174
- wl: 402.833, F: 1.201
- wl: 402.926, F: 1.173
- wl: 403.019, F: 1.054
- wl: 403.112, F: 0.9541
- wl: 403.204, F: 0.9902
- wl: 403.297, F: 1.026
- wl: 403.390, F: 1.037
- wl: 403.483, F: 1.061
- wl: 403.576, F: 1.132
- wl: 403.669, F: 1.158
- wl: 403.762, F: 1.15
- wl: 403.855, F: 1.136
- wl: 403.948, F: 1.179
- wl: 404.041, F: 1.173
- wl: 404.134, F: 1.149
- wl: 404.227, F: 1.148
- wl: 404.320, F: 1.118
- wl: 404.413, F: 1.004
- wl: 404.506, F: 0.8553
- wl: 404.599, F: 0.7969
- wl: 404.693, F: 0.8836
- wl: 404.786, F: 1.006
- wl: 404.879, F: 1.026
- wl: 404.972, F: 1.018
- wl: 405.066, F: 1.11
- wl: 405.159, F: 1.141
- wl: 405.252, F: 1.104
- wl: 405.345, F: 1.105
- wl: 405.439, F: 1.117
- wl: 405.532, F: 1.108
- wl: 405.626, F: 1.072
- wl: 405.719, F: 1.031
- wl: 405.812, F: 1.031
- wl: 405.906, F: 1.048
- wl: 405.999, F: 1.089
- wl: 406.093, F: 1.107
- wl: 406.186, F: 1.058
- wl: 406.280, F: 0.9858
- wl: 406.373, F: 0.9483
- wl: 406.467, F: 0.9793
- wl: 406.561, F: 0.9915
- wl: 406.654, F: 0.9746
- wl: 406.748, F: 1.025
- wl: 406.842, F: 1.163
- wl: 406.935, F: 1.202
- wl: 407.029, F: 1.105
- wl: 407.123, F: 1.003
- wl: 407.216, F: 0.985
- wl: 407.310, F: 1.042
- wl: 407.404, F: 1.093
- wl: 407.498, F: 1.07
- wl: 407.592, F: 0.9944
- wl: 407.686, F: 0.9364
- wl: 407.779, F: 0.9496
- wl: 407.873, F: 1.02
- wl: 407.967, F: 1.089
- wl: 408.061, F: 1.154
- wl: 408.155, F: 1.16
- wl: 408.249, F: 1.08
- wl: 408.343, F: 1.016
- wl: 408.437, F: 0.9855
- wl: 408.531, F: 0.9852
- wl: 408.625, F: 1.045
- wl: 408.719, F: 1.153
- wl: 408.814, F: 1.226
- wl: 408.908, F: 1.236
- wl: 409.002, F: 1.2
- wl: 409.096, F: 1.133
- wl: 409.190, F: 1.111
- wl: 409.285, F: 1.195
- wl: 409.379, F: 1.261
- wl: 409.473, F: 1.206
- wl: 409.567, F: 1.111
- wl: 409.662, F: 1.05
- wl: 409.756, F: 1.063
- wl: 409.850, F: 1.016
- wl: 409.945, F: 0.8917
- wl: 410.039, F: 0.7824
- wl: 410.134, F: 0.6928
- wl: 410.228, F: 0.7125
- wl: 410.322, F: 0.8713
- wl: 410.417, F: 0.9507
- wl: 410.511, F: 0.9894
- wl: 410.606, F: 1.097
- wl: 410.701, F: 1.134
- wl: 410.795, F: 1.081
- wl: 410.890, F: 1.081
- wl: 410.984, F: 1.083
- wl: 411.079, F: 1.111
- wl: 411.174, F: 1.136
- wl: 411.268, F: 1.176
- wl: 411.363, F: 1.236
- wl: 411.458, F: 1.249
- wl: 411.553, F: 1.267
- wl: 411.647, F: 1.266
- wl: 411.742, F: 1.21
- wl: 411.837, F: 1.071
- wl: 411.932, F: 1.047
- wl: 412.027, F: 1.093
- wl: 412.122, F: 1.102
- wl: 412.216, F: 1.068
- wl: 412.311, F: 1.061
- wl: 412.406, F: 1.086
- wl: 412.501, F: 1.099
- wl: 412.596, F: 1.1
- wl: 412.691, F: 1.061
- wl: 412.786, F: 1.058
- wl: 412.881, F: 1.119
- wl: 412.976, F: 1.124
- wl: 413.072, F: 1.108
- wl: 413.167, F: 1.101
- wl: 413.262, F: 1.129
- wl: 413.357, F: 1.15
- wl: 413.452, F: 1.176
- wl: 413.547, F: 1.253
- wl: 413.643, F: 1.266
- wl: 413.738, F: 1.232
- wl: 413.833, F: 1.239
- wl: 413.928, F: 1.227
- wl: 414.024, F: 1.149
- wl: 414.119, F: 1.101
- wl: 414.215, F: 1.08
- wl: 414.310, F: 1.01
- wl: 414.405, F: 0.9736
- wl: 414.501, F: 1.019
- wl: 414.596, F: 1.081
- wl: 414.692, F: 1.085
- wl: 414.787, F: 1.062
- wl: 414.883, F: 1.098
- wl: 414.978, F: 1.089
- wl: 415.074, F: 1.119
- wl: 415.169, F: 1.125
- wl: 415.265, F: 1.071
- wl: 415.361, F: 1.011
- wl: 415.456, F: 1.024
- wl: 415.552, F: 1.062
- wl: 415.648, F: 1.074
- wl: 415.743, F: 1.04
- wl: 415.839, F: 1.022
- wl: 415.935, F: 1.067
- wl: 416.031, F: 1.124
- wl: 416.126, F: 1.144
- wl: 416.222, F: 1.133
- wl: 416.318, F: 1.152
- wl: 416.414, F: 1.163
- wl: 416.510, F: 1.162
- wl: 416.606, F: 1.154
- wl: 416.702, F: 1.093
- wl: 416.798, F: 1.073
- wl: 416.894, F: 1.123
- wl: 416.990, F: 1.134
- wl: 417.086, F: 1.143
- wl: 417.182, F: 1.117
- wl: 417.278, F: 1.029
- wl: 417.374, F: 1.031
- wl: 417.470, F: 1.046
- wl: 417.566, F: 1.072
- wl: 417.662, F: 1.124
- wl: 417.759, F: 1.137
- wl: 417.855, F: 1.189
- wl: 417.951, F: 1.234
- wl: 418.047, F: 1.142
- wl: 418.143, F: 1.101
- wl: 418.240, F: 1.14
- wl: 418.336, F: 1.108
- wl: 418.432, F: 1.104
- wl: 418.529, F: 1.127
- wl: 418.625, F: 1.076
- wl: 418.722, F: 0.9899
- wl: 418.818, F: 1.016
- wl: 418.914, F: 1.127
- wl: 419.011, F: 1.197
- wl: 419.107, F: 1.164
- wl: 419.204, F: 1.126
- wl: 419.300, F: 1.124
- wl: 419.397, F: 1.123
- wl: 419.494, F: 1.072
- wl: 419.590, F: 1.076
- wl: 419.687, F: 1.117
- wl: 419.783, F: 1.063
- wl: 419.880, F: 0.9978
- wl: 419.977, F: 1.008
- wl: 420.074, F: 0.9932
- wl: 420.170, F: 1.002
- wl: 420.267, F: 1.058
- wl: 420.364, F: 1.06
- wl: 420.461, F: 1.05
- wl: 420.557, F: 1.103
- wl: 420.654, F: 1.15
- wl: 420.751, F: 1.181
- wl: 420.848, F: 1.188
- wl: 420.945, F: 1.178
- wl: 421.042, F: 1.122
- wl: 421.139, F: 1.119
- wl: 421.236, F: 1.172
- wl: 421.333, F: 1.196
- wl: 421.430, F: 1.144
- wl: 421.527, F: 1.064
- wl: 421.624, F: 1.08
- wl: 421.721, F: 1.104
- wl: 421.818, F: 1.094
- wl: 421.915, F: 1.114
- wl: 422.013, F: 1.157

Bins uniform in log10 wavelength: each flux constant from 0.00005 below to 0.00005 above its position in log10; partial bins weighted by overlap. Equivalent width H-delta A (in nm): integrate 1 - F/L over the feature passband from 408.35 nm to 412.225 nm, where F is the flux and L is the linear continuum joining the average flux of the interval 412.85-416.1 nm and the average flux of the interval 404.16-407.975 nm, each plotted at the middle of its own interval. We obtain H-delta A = -0.04 nm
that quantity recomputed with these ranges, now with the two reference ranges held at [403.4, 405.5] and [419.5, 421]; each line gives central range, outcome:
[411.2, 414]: -0.193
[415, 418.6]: -0.087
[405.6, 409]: 0.046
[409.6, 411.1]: 0.140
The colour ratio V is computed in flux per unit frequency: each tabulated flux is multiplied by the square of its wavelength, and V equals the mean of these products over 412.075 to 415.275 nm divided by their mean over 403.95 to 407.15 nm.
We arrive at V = 1.10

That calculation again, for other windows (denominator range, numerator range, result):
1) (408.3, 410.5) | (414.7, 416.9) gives 1.09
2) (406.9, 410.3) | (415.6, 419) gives 1.10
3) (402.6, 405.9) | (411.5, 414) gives 1.11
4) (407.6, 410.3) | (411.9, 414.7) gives 1.08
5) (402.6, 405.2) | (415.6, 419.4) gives 1.11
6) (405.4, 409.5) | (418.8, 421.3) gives 1.09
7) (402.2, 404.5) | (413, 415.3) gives 1.07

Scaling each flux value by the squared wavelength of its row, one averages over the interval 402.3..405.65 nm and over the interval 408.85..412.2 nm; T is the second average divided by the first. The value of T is 1.04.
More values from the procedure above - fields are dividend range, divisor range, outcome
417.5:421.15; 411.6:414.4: 1.01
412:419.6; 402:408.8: 1.09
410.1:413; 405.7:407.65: 1.06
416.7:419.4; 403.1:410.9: 1.11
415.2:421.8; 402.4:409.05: 1.10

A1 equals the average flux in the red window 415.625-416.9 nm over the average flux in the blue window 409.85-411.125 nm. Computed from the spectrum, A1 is 1.2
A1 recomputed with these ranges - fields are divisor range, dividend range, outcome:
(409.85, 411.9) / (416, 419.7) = 1.06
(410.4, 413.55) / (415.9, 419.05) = 1.00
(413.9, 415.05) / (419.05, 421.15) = 1.01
